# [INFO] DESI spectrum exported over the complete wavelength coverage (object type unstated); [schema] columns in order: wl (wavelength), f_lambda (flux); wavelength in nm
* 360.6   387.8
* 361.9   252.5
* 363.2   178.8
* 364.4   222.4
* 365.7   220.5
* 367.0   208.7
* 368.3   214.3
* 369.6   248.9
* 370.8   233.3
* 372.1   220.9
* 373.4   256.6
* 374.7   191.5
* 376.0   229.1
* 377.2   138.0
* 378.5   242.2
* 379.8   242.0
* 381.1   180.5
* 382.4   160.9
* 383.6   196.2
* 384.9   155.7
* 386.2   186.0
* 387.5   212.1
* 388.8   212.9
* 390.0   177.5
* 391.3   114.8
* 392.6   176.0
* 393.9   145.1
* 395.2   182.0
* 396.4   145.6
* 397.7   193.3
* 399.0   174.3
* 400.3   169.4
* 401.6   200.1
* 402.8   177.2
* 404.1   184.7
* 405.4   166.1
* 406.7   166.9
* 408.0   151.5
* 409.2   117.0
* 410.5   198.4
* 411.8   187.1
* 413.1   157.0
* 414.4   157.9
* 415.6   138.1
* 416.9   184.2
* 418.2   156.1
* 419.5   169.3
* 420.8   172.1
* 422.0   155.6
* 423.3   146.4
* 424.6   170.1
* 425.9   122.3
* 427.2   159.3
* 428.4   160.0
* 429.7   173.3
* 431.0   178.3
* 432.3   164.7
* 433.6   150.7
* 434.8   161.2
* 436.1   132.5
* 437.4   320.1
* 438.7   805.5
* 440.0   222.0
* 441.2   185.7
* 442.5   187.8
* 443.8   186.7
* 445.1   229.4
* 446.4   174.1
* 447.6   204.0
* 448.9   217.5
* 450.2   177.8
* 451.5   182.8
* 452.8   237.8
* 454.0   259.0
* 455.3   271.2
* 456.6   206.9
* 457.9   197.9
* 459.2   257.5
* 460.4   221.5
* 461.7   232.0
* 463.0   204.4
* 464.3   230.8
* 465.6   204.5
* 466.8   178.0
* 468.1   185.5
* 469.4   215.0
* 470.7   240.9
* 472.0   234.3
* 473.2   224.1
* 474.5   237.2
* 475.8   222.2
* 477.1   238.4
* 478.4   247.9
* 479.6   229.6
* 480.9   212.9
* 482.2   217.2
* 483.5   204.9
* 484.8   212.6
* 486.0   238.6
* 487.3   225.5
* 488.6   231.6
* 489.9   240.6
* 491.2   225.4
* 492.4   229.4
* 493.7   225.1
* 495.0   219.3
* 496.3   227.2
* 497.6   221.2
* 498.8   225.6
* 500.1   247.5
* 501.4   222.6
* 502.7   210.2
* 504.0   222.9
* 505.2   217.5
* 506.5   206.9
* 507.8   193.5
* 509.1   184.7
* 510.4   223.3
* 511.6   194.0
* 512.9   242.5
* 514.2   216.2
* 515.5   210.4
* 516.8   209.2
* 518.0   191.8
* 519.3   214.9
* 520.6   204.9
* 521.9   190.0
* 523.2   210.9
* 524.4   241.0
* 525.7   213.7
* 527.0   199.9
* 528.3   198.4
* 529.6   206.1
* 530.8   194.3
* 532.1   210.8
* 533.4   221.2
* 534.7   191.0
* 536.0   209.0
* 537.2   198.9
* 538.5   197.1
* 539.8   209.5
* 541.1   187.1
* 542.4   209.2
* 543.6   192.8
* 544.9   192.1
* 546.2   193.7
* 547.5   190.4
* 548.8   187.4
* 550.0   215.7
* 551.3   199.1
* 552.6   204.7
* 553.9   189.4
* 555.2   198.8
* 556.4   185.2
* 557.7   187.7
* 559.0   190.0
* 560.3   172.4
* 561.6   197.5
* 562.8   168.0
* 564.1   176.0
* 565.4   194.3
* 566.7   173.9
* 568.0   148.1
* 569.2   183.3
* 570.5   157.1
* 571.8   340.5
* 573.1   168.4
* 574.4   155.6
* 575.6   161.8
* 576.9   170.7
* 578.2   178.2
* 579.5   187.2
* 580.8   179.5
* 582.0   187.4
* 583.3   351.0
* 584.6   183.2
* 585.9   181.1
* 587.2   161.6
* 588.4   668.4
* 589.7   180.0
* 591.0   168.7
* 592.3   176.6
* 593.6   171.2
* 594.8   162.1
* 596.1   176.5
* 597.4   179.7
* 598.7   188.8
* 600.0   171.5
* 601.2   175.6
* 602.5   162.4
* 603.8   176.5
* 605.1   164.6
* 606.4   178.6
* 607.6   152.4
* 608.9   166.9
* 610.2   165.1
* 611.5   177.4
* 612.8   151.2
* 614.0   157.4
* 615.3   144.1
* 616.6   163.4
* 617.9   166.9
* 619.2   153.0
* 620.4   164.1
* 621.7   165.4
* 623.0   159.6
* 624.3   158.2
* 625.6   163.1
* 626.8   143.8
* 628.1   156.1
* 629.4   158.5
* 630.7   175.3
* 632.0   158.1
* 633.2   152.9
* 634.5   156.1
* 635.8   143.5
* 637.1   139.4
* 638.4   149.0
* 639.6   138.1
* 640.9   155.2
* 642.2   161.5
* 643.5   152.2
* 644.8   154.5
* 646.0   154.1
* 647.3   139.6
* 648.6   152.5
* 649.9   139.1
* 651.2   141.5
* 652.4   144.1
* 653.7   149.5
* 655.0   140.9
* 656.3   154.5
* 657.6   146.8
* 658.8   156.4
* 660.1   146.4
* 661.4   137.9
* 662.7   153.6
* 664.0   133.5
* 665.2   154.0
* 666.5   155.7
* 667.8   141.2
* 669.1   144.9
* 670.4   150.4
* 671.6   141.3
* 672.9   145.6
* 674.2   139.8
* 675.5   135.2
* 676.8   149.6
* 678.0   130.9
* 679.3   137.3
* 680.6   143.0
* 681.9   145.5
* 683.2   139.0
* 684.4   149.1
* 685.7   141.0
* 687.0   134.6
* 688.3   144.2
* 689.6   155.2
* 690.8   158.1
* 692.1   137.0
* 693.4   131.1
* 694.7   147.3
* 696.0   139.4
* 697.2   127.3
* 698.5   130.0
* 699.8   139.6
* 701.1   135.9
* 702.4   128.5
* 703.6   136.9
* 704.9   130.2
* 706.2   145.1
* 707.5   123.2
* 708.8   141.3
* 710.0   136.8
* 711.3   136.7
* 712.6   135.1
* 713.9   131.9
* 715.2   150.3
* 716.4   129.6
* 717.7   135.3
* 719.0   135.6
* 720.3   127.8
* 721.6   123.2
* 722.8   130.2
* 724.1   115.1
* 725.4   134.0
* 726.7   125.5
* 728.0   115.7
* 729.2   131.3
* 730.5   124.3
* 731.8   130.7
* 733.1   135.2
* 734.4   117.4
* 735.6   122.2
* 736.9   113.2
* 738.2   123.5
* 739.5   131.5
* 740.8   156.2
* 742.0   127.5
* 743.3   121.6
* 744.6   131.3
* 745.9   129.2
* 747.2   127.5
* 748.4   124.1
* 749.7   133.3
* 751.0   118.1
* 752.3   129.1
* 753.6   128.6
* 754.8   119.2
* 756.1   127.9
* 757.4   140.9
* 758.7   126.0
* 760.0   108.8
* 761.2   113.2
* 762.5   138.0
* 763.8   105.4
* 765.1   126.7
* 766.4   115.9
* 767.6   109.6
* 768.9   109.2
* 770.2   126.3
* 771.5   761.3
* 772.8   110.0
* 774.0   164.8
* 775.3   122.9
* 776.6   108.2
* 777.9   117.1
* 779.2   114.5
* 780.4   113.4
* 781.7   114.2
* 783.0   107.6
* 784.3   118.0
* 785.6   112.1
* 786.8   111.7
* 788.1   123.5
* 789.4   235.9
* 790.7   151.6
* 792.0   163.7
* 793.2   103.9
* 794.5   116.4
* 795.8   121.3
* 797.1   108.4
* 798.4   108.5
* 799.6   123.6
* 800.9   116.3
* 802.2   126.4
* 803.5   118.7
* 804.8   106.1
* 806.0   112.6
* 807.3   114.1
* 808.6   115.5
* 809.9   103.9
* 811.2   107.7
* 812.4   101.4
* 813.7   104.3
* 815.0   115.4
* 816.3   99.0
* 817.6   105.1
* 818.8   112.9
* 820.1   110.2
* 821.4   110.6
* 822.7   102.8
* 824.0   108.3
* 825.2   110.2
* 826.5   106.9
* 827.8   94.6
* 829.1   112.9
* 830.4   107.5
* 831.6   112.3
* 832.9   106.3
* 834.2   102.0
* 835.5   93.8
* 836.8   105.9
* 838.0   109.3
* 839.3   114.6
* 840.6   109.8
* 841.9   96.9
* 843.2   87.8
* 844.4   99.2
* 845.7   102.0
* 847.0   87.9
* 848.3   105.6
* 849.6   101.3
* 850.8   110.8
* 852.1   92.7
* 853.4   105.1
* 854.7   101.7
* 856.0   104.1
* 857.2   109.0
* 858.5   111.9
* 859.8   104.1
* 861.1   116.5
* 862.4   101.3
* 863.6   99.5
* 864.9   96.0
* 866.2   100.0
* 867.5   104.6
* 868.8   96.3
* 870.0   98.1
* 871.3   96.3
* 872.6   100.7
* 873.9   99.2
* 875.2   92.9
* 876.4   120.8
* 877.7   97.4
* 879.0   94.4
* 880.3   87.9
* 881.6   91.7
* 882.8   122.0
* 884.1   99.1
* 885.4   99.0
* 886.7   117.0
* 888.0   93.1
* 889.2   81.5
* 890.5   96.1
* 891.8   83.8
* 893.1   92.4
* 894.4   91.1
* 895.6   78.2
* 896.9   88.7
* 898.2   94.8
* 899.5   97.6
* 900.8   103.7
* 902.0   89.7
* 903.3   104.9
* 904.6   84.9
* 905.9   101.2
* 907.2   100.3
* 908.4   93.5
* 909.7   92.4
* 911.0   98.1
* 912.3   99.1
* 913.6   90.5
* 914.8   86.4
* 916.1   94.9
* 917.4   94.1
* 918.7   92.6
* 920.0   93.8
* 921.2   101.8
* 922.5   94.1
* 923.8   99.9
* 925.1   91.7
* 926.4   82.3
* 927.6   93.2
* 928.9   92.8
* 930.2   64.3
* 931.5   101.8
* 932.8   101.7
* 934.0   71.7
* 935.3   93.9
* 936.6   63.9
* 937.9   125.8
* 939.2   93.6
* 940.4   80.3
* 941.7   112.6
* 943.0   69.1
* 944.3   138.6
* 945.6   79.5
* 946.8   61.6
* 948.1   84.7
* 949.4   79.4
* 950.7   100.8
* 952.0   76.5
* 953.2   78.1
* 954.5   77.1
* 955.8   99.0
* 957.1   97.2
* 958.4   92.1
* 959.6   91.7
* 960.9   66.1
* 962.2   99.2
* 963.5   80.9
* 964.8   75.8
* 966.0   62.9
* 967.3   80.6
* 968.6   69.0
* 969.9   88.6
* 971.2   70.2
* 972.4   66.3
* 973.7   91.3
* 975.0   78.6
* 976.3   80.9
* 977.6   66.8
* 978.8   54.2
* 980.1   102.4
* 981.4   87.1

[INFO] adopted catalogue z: 0.18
